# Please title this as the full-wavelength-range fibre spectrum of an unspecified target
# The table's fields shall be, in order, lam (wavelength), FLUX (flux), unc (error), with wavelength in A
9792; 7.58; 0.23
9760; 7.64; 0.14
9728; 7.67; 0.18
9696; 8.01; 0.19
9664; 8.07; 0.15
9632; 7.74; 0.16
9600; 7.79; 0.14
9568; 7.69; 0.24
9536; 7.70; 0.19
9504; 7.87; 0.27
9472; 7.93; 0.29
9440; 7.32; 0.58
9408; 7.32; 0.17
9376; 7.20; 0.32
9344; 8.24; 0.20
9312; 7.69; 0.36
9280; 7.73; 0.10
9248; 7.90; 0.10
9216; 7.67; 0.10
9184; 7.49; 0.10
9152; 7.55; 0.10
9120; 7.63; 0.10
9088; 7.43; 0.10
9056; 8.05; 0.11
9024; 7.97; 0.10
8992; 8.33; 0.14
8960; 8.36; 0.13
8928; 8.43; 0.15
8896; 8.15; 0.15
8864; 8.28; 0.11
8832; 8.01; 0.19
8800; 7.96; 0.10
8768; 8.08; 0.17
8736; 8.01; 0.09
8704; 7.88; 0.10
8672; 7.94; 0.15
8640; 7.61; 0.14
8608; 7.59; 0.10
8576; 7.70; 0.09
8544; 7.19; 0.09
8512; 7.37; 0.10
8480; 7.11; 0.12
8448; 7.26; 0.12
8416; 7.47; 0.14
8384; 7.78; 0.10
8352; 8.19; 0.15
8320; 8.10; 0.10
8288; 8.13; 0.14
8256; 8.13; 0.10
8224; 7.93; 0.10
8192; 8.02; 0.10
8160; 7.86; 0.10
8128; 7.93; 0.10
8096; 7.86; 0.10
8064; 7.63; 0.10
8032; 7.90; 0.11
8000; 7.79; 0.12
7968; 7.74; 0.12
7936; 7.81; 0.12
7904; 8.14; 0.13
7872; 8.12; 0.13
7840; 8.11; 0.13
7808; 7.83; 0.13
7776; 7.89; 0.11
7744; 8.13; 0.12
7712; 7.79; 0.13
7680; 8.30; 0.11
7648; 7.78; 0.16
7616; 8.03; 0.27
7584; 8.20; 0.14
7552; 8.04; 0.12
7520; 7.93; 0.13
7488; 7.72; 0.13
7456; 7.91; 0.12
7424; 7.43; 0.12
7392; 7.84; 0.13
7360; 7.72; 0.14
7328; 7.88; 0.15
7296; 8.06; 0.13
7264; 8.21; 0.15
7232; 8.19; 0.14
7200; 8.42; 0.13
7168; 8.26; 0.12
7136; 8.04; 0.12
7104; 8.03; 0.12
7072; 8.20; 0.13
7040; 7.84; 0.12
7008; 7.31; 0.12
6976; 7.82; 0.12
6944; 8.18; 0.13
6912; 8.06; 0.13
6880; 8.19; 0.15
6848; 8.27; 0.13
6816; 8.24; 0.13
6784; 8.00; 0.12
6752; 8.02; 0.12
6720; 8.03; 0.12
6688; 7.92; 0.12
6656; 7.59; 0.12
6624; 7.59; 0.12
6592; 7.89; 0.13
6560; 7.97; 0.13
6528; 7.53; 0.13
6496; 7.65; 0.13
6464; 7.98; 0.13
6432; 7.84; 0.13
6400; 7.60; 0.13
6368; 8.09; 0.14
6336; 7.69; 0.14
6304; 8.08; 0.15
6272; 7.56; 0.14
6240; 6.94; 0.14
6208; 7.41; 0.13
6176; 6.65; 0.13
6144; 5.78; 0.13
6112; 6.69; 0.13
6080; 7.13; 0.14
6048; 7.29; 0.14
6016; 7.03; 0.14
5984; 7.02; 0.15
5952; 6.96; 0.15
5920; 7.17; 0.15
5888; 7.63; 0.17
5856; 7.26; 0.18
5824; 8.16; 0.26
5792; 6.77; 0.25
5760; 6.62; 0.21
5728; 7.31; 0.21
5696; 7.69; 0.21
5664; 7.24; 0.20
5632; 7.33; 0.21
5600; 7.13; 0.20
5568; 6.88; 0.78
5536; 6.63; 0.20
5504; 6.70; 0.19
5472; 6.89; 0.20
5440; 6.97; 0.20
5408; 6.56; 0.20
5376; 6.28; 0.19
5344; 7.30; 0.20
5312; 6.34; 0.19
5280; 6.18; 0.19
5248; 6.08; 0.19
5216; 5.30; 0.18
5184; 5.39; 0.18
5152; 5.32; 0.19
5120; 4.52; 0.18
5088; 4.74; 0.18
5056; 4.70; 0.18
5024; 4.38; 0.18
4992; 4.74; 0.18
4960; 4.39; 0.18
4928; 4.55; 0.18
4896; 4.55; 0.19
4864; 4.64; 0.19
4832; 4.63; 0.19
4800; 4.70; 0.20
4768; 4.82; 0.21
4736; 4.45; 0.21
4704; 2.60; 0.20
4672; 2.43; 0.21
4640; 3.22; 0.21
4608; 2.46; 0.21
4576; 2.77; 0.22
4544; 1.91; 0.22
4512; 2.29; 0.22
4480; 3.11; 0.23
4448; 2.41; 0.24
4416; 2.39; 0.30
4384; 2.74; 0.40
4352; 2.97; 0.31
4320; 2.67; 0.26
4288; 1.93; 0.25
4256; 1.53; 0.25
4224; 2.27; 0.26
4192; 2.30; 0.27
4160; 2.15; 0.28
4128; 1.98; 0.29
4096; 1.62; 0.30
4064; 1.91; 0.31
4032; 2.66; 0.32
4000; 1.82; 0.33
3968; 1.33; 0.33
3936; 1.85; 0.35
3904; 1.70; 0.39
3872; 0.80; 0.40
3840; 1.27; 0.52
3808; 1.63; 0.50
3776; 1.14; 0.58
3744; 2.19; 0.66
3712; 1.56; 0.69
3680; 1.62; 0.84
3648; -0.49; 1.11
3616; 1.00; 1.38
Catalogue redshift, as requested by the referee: 0.19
